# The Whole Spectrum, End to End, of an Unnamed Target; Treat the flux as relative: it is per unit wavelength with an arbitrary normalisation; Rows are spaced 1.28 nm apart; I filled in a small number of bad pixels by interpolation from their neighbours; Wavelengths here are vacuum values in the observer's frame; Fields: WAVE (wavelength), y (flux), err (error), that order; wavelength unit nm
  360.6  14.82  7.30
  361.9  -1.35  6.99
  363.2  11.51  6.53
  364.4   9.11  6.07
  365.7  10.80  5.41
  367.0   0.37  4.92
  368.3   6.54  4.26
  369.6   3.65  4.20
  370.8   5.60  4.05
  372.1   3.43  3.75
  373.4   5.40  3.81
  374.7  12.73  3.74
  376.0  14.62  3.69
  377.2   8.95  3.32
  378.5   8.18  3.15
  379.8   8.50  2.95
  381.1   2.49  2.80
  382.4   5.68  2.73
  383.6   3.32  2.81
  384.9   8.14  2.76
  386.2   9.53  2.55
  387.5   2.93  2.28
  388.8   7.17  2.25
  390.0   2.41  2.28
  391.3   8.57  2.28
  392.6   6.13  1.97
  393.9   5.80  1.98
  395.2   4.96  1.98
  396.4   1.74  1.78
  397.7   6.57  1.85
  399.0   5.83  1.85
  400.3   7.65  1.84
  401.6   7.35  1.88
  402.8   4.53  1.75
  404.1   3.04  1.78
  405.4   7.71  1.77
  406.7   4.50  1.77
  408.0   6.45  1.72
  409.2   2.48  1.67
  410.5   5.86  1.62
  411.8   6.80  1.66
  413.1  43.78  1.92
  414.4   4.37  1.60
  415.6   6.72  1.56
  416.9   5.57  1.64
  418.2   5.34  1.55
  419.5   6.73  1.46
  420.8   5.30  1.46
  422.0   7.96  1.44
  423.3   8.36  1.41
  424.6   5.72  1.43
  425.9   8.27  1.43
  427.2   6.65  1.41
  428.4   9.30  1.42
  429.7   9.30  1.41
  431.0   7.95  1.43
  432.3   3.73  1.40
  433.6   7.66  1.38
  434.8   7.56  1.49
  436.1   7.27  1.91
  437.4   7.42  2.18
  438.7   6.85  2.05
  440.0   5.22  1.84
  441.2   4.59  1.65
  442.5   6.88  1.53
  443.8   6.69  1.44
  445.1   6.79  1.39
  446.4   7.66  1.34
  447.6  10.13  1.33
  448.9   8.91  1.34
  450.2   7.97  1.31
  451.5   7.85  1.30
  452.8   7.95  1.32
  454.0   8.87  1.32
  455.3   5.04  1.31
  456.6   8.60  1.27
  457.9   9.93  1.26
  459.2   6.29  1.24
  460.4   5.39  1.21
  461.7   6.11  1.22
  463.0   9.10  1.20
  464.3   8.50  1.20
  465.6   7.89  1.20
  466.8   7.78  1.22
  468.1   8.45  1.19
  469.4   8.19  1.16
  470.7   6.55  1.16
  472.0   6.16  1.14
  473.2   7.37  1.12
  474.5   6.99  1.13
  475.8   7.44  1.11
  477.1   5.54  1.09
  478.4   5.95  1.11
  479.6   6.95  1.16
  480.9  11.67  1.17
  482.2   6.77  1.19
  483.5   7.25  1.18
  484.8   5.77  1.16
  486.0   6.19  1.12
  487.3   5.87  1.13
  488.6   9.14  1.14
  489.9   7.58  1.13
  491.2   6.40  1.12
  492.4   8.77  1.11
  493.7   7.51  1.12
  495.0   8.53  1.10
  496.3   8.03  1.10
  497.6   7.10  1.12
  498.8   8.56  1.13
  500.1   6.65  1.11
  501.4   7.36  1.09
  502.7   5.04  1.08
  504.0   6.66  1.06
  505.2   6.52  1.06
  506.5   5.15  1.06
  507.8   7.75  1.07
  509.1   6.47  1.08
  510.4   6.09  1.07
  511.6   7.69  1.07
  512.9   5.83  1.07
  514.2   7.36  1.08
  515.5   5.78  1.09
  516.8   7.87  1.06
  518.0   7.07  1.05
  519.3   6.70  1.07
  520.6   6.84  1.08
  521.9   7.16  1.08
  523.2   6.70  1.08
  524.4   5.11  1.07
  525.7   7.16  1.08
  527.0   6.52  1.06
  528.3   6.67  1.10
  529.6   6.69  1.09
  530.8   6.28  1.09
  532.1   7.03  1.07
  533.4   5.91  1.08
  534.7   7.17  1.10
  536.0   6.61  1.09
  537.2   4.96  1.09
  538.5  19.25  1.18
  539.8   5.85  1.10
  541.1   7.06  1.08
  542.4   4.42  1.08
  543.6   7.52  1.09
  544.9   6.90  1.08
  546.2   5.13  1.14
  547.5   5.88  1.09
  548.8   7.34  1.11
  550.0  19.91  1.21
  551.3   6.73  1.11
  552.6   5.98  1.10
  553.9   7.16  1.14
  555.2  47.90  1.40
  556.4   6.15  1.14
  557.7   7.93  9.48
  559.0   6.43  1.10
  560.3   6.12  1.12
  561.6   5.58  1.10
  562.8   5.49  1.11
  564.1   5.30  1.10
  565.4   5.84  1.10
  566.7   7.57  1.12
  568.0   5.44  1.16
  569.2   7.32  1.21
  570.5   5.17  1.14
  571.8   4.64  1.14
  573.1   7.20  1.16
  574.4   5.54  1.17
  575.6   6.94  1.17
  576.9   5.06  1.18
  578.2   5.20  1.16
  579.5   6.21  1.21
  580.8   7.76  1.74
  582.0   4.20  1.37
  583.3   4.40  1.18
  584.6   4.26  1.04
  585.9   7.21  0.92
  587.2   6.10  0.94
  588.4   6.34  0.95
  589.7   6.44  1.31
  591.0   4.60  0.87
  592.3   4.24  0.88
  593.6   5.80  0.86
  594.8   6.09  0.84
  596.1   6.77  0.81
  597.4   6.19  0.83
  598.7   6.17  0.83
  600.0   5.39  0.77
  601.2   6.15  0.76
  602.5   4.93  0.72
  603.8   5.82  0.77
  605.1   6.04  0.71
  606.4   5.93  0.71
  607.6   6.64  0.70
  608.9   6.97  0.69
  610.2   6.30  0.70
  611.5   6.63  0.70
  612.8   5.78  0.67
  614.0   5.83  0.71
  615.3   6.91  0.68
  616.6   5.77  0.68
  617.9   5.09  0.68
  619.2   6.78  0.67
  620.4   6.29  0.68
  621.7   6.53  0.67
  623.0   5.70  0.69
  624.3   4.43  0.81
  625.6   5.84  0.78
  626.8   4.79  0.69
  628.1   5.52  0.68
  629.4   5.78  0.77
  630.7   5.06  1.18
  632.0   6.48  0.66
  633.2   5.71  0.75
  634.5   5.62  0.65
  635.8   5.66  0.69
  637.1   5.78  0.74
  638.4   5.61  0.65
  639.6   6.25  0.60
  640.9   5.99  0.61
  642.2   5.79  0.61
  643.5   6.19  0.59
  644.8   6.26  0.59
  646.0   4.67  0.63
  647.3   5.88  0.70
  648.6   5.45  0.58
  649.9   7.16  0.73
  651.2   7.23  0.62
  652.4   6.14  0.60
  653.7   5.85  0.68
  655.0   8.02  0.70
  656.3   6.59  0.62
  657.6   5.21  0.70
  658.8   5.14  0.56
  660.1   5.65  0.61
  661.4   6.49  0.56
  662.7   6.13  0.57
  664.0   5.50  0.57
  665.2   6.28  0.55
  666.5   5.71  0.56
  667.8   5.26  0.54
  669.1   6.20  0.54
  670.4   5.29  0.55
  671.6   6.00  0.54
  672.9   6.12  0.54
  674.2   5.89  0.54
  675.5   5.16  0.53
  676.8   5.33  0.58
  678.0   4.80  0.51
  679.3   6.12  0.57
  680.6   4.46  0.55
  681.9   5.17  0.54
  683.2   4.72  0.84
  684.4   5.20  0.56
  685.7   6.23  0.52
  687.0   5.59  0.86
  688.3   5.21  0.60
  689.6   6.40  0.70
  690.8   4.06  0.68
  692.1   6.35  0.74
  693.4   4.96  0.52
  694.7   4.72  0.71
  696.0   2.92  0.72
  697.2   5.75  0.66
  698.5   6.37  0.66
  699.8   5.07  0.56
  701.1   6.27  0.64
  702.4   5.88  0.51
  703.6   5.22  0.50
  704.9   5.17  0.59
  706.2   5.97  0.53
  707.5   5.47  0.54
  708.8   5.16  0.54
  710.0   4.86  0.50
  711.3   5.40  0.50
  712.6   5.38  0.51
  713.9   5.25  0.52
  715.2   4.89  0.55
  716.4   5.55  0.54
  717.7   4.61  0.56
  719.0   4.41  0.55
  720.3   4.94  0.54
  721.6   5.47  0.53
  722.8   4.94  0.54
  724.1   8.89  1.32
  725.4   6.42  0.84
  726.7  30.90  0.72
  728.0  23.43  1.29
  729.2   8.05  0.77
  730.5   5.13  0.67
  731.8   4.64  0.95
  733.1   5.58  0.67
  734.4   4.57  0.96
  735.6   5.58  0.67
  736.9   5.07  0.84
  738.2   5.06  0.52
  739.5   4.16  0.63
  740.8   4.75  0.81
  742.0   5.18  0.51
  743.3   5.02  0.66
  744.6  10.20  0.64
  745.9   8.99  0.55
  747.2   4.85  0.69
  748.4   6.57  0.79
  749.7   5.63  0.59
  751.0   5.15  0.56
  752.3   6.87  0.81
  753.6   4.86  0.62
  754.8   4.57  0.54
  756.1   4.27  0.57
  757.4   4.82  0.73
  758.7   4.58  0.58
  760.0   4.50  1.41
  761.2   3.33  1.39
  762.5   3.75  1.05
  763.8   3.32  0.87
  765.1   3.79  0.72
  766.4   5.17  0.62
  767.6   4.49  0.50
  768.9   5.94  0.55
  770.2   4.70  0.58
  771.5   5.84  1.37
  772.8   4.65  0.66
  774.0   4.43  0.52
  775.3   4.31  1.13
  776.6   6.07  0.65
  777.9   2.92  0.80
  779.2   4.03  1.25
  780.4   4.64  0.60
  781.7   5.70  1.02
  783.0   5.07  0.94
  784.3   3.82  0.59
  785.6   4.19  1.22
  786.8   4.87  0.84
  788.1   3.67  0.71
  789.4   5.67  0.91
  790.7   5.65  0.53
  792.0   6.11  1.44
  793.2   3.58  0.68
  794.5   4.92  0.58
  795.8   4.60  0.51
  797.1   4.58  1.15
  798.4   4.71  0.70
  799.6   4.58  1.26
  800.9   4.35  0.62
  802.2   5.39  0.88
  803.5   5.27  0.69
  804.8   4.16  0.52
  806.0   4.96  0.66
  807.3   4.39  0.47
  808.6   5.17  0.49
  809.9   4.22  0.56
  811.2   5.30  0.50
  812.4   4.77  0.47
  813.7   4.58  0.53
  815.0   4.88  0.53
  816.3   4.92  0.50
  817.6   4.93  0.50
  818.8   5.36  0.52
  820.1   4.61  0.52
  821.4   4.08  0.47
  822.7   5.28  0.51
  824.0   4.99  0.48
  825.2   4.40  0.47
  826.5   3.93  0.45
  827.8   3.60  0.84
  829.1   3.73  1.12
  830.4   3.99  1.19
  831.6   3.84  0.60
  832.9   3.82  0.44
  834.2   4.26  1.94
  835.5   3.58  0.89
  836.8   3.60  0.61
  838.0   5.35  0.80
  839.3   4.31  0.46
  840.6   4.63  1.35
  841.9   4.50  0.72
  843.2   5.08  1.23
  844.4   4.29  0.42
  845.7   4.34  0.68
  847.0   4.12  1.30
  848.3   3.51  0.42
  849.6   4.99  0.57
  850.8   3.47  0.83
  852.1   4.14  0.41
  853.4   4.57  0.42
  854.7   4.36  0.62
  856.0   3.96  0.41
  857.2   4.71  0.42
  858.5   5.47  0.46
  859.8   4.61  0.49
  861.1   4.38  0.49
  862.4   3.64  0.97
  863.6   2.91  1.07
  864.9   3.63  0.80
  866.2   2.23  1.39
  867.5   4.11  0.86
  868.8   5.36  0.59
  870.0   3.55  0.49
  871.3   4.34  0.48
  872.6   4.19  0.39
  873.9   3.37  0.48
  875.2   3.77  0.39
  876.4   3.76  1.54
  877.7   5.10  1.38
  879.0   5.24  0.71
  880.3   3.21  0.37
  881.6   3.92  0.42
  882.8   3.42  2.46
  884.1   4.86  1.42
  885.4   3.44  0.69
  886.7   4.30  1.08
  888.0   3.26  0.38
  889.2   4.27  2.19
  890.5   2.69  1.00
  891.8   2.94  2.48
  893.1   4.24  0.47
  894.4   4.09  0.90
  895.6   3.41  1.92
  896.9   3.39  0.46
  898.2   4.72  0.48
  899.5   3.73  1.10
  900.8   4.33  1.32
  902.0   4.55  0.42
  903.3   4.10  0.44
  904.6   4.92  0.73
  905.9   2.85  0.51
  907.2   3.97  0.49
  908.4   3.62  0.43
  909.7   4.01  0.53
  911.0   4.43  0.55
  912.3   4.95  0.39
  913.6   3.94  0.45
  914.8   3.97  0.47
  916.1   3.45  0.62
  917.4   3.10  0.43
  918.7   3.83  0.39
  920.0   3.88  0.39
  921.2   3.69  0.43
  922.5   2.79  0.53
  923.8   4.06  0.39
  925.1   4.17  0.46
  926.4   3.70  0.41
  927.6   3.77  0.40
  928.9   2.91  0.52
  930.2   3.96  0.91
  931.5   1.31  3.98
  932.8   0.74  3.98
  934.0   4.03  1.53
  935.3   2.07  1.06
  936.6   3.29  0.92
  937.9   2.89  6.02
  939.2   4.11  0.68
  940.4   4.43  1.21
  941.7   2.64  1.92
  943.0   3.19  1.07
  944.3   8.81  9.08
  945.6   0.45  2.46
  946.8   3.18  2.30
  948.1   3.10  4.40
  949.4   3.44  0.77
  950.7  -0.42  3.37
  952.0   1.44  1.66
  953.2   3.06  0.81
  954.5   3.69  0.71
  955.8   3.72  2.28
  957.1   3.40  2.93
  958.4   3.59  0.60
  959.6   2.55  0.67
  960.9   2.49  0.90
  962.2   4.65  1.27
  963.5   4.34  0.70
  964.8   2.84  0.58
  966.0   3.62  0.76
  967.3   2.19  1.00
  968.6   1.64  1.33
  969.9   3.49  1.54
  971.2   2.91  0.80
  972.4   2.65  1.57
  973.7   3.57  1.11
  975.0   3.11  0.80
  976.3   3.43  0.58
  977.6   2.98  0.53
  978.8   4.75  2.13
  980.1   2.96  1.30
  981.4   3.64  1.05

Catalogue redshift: 0.11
